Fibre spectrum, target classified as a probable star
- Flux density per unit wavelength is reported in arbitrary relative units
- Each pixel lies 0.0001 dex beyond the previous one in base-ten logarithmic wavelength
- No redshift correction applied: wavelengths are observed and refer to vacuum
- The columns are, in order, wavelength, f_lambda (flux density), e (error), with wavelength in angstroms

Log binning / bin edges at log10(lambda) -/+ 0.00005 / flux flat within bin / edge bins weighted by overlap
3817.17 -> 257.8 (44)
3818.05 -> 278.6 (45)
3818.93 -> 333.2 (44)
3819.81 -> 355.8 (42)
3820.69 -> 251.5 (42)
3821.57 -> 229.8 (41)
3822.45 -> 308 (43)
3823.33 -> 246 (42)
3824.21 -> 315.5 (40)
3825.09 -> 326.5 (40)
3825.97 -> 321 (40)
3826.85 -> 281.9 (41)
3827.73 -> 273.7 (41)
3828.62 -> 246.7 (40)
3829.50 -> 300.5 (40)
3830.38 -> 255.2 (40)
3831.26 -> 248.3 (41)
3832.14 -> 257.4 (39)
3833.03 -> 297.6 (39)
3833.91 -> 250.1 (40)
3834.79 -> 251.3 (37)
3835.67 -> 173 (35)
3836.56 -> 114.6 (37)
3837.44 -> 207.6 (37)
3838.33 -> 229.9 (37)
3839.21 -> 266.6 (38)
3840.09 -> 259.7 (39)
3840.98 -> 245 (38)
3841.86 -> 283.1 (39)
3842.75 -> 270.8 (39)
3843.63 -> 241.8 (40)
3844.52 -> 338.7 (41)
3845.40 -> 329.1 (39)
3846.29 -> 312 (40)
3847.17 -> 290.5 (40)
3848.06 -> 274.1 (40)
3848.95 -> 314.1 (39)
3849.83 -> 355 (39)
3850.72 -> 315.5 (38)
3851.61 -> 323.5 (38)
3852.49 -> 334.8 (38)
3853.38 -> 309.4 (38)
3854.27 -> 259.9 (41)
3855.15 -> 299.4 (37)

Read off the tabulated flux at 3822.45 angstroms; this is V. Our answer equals 308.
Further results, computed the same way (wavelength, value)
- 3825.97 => 321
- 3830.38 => 255.2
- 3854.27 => 259.9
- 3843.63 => 241.8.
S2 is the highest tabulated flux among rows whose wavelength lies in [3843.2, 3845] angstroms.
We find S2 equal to 338.7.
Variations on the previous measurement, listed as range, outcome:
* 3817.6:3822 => 355.8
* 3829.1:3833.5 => 300.5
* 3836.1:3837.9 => 207.6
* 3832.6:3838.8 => 297.6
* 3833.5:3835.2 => 251.3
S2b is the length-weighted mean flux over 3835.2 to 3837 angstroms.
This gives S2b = 146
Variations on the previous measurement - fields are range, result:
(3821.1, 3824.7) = 275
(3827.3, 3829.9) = 272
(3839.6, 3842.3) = 263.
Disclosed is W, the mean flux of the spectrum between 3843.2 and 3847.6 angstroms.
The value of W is 303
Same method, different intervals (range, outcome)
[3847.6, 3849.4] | 294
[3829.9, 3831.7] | 254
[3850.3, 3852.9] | 325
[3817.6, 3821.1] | 305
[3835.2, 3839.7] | 200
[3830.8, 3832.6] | 253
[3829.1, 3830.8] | 278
